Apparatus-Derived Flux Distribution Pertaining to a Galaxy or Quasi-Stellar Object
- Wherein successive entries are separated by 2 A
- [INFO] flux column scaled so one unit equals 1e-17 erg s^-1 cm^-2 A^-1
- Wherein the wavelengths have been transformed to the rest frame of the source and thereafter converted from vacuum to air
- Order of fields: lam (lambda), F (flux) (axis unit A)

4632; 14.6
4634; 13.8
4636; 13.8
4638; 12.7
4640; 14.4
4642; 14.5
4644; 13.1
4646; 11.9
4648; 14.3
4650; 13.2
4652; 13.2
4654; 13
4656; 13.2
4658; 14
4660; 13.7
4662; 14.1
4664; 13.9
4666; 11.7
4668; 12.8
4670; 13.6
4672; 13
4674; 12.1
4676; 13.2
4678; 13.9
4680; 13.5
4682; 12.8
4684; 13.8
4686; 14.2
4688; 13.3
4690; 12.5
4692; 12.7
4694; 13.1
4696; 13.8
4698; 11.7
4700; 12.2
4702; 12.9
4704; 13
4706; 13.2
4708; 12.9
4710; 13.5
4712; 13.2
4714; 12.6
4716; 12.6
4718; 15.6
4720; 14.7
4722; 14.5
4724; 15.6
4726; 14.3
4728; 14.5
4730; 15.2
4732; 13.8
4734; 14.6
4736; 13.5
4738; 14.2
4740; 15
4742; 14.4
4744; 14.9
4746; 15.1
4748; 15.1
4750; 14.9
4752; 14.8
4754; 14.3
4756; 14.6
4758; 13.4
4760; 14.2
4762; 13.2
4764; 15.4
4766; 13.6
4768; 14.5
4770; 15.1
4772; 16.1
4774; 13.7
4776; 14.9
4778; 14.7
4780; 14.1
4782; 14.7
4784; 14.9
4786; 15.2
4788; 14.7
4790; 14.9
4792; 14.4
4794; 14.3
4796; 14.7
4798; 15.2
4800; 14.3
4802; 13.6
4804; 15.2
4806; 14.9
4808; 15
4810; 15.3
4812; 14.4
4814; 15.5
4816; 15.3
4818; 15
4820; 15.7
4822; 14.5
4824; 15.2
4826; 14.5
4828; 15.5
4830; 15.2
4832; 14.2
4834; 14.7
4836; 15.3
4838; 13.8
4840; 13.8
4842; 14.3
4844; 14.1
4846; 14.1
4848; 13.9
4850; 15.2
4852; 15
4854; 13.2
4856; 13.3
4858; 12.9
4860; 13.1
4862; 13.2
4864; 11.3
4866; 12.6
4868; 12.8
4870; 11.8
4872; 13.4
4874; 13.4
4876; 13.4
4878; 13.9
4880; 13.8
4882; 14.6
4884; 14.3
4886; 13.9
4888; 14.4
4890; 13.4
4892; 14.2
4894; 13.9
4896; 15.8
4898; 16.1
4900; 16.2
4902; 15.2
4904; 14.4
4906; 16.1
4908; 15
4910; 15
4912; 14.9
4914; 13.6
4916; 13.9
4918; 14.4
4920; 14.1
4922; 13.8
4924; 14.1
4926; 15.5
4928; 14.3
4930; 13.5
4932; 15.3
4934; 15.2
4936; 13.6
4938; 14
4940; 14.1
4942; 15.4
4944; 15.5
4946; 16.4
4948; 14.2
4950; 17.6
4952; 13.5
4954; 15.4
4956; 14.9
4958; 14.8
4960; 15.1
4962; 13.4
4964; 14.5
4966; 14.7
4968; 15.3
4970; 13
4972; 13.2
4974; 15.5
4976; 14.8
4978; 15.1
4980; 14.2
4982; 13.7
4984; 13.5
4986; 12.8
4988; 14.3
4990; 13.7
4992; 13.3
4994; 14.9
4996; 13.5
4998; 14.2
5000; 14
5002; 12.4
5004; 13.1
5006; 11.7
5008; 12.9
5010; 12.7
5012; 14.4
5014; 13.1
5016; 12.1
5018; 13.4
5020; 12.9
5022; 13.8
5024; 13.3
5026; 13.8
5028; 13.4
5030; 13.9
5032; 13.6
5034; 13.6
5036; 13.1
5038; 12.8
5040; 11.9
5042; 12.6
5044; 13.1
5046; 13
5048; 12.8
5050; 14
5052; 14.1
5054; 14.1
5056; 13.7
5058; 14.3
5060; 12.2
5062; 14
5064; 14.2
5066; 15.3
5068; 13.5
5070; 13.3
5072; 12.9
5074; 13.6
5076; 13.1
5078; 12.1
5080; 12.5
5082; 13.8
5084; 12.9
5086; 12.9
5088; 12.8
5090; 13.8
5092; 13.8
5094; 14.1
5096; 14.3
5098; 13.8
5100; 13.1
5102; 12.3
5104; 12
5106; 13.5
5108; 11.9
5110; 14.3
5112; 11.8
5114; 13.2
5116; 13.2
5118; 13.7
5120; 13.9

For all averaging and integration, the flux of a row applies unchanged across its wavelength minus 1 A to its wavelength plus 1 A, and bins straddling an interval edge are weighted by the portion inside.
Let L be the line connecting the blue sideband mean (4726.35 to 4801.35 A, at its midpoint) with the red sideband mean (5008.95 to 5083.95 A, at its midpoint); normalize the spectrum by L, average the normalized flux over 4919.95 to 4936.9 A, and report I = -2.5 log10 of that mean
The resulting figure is -0.042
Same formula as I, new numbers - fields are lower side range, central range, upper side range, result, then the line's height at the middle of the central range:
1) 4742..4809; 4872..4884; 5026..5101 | 0.028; 14.2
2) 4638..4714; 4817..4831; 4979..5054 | -0.139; 13.3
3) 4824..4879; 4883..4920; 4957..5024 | -0.069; 13.8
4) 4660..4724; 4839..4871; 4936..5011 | 0.032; 13.8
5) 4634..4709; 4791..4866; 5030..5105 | -0.088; 13.3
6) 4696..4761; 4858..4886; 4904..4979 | 0.098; 14.5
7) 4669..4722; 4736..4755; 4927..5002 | -0.094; 13.5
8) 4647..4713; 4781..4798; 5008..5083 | -0.118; 13.2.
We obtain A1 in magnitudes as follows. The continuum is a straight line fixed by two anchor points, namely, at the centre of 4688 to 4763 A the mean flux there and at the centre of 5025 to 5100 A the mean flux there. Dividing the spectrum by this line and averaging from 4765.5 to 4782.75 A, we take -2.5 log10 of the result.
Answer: -0.061 mag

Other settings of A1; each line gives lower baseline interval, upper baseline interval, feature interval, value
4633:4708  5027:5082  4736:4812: -0.11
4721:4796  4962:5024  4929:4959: -0.08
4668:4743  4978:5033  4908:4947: -0.08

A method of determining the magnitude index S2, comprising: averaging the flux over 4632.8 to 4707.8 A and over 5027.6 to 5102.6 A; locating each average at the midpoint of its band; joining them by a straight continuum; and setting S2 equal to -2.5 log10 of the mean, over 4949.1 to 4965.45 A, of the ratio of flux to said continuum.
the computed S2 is -0.12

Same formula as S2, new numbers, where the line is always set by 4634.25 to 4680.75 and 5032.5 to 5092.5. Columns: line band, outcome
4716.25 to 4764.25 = -0.093 mag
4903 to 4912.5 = -0.134 mag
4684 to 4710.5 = 0.027 mag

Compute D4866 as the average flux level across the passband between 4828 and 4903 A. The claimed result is 14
